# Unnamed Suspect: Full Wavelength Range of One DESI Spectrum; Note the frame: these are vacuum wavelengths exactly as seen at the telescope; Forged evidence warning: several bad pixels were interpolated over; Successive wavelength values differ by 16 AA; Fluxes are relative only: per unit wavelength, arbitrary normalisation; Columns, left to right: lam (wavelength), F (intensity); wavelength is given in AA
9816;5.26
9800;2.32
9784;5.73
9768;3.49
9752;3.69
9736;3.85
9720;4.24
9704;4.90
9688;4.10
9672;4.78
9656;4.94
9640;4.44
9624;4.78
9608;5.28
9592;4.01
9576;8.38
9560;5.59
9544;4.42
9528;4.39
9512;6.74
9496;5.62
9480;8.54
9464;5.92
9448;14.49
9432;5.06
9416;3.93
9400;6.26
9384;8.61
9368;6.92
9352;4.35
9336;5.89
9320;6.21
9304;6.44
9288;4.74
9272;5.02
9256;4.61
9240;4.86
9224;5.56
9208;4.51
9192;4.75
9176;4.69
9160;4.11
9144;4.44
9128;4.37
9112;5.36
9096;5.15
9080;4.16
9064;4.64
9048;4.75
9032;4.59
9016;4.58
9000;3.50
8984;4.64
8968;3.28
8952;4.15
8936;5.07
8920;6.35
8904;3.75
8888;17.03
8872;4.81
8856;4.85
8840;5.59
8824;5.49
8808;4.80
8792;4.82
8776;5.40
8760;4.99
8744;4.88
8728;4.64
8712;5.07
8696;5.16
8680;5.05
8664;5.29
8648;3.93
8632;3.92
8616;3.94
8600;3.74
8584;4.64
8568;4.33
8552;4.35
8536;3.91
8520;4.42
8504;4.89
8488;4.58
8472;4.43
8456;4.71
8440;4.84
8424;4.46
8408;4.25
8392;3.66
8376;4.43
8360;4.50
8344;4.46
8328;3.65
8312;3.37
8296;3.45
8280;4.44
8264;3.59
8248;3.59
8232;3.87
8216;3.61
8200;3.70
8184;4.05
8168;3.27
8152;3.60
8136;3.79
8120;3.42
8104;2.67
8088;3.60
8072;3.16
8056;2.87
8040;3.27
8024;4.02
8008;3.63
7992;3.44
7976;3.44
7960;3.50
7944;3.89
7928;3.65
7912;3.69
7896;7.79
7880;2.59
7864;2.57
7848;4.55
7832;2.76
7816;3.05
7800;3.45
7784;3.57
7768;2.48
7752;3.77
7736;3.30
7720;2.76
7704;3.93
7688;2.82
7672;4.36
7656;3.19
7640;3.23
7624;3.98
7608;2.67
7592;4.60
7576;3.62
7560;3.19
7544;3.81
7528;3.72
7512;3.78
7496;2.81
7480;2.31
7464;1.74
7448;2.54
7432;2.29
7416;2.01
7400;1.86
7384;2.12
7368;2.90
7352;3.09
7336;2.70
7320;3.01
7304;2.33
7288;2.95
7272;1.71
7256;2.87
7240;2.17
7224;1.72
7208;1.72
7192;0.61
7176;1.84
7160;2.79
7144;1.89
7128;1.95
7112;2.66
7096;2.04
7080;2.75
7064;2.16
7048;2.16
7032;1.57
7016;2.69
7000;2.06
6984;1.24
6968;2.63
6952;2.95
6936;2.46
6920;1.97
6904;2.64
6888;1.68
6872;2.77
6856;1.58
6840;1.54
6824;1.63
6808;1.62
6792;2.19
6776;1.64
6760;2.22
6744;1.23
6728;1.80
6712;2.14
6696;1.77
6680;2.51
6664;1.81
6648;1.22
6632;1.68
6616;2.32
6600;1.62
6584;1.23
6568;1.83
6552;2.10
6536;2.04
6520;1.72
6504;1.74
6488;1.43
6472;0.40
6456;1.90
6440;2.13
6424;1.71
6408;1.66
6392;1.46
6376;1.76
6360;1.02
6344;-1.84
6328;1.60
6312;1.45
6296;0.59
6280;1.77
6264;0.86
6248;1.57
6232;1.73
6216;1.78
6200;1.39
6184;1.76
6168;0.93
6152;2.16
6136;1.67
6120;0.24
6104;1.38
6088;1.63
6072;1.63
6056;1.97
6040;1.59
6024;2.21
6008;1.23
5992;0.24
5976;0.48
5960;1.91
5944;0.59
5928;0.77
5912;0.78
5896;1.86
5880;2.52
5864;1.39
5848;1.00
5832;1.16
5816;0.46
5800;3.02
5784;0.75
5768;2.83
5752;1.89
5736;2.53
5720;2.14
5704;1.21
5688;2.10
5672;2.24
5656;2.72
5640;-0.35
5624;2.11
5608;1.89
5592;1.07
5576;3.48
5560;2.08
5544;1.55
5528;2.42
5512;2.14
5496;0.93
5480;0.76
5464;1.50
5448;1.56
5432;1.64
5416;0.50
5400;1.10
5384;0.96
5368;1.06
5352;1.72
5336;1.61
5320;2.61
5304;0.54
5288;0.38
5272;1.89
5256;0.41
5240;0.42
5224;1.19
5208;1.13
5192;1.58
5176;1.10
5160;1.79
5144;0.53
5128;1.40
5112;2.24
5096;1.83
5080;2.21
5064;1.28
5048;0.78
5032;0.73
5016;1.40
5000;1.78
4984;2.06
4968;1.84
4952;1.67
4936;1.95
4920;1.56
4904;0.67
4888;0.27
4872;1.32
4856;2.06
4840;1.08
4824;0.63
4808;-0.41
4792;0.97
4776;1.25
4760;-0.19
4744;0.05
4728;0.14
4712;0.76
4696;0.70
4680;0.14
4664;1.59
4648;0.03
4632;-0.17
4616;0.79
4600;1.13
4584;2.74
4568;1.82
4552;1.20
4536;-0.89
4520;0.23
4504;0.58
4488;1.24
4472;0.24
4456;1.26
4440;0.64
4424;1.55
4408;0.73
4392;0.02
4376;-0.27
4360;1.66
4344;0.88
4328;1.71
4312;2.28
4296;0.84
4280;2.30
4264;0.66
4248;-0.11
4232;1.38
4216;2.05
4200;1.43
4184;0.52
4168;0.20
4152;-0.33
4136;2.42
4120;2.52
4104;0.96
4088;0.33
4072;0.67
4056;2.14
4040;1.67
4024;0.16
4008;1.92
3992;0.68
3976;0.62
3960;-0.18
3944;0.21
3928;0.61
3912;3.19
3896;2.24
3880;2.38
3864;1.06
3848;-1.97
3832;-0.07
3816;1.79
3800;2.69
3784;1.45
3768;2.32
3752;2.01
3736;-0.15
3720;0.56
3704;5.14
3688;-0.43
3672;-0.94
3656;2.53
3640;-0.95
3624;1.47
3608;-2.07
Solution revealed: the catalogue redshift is 0.88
